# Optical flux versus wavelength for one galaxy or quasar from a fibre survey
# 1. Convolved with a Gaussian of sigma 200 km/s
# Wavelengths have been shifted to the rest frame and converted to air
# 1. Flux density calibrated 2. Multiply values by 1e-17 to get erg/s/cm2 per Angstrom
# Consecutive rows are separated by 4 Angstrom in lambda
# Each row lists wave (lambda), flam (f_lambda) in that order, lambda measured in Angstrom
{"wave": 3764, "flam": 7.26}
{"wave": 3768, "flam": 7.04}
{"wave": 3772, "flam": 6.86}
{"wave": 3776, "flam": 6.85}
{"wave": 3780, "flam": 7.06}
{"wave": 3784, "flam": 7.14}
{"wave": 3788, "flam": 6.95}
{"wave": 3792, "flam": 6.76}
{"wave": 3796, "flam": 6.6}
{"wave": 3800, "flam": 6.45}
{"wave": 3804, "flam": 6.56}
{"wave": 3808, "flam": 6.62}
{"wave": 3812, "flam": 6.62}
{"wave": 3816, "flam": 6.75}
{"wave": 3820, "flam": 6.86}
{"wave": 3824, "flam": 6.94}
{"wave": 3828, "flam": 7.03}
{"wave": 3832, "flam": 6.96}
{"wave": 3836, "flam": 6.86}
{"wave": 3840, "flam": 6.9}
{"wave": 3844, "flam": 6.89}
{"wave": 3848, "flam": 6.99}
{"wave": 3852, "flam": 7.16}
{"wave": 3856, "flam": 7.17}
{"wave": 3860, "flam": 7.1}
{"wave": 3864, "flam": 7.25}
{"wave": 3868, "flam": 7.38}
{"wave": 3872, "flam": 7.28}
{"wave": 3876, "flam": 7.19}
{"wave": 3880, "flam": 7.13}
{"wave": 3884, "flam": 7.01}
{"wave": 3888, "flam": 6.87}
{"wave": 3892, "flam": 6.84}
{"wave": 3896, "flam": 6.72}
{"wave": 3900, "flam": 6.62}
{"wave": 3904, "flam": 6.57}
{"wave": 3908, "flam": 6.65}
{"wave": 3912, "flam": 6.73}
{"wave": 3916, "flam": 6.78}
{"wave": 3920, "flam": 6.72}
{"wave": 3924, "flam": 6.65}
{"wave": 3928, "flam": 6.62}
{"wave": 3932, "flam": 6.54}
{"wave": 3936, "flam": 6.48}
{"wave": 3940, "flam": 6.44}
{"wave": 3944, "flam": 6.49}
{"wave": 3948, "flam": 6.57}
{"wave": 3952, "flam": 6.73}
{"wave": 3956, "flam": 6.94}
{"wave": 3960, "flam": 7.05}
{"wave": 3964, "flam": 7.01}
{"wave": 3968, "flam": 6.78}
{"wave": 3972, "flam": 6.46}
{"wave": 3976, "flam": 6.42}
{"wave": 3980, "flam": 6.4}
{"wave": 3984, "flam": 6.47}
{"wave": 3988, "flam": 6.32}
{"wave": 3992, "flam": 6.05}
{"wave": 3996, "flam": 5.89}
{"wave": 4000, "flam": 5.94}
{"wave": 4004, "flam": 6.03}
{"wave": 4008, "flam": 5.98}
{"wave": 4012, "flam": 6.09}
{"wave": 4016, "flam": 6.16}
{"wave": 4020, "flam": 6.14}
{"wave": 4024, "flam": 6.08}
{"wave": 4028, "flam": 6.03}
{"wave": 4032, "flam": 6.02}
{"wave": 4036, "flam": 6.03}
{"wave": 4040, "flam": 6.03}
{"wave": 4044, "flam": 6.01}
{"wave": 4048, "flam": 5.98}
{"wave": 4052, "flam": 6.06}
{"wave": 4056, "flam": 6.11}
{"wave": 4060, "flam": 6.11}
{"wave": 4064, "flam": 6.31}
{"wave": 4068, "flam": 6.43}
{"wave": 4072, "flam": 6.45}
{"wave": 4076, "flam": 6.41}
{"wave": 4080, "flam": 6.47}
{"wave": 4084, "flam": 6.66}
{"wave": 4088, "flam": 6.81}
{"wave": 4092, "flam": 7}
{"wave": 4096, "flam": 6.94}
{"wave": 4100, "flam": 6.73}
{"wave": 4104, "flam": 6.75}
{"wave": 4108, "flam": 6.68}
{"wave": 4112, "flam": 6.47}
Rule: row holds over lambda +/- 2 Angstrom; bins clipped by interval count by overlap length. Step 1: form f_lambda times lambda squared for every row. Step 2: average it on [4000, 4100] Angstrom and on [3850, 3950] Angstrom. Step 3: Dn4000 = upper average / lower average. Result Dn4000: 1.0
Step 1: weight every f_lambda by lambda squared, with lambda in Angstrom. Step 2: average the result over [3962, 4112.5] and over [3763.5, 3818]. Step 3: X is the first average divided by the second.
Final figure 1.1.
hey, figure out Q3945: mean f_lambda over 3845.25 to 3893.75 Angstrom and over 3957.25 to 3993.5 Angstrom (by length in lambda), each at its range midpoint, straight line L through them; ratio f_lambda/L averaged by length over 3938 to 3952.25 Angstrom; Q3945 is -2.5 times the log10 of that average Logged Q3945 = 0.03 mag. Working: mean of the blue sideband 7.11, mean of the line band 6.54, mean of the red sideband 6.57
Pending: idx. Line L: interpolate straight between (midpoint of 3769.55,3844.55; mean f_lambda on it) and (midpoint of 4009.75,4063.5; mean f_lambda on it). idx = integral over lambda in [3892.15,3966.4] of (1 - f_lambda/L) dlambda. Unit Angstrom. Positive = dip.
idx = -3.1 Angstrom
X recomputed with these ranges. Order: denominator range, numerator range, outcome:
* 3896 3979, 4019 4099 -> 1.01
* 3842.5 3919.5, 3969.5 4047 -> 0.94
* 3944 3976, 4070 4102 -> 1.05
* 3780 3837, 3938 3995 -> 1.05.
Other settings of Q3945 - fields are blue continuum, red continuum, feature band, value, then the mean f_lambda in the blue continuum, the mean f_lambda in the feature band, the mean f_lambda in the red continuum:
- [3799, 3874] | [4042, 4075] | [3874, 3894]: -0.04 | 6.94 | 7.01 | 6.19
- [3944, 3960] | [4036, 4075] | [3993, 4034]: 0.06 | 6.75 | 6.04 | 6.16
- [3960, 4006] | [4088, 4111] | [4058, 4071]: 0.06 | 6.37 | 6.3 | 6.8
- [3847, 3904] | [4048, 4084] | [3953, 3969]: -0.04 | 7.03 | 6.94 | 6.3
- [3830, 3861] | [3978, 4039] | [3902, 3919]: -0.01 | 7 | 6.68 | 6.11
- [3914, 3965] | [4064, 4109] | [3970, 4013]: 0.08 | 6.69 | 6.19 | 6.65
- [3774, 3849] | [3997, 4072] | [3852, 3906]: -0.07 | 6.83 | 7.02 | 6.09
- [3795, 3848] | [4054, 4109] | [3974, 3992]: 0.05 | 6.78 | 6.36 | 6.56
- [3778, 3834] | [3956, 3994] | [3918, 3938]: 0.01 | 6.81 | 6.6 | 6.57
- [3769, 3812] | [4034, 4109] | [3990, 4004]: 0.09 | 6.78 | 5.97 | 6.42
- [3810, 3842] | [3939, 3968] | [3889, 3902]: 0.01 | 6.87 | 6.74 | 6.76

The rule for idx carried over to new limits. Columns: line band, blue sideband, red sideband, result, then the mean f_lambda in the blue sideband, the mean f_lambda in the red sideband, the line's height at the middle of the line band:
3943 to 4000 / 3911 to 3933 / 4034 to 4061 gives -0.8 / 6.68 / 6.04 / 6.43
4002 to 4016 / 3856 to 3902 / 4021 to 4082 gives 0.7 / 7.04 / 6.17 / 6.38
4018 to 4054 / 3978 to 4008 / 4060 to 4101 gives 1.8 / 6.15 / 6.59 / 6.37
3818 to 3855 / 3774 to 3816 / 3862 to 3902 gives -0.4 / 6.76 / 7.03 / 6.89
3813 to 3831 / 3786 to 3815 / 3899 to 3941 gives -0.6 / 6.65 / 6.62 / 6.65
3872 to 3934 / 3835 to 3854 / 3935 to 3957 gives -0.3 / 6.97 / 6.6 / 6.75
